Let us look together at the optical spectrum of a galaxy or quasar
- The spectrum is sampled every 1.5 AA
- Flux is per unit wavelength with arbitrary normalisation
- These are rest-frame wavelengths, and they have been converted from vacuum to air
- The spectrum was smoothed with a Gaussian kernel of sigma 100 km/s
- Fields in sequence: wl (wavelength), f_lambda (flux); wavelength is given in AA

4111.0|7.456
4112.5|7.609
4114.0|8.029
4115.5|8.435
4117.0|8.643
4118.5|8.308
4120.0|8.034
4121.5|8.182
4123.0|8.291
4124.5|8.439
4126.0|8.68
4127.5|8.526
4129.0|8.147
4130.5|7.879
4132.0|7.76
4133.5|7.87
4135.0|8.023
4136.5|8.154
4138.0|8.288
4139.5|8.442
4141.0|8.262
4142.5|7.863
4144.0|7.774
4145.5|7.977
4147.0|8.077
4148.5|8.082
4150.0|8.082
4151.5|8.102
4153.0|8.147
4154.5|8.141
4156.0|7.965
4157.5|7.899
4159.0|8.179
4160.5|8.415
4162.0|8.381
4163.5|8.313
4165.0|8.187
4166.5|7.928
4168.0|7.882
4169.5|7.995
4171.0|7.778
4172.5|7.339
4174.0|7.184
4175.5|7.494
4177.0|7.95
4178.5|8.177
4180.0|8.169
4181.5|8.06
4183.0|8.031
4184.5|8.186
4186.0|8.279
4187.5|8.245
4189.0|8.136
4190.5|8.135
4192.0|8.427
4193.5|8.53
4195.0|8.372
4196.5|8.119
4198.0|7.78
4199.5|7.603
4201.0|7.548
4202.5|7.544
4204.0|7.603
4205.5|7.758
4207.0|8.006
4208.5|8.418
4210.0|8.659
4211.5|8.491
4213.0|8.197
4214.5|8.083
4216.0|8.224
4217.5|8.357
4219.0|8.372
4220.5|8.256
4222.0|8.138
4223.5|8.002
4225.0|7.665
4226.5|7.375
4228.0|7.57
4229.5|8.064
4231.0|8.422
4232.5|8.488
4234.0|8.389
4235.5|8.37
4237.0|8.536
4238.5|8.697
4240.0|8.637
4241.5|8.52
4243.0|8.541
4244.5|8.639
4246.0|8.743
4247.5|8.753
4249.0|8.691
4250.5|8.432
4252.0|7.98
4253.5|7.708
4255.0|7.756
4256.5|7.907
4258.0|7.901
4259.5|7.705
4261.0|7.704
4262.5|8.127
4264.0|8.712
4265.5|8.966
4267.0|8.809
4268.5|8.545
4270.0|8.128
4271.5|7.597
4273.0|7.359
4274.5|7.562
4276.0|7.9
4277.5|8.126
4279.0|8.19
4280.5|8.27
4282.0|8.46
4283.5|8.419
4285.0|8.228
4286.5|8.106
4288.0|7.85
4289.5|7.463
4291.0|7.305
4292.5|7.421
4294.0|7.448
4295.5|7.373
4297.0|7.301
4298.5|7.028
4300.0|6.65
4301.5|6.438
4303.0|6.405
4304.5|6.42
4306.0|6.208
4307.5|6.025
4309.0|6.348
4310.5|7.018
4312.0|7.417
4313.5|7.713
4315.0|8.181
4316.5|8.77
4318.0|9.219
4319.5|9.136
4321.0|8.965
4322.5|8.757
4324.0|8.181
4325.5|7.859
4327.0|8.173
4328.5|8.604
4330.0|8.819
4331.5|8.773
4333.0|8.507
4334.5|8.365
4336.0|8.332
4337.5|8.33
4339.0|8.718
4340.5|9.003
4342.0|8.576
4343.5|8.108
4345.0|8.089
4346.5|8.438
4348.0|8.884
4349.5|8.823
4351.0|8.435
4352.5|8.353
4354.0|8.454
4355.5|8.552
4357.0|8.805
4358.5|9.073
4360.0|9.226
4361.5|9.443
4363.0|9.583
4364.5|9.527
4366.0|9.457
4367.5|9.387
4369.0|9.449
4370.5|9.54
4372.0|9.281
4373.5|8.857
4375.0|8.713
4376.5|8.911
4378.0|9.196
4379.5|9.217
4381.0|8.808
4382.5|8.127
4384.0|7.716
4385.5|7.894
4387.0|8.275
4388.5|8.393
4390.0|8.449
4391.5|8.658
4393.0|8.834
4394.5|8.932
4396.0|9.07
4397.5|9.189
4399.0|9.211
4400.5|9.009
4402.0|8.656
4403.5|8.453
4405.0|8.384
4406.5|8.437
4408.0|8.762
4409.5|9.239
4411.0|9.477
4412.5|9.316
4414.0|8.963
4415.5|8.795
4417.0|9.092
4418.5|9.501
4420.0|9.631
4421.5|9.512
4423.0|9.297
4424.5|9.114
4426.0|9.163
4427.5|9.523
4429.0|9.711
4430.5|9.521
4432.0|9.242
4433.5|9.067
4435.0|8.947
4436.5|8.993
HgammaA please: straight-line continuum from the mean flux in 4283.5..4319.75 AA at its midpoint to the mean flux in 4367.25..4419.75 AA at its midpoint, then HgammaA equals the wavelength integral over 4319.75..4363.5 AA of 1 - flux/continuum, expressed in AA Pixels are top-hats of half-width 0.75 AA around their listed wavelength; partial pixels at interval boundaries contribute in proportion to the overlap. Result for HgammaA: -3.3 AA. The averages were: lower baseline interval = 7.39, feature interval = 8.63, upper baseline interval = 8.86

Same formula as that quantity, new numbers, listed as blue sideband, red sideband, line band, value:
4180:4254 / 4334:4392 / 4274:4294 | 1.24 AA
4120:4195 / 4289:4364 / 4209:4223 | -0.38 AA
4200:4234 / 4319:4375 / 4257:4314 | 5.64 AA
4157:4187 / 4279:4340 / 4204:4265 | -2.30 AA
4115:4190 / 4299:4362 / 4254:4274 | 0.11 AA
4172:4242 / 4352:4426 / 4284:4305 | 3.05 AA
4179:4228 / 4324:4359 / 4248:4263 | 0.44 AA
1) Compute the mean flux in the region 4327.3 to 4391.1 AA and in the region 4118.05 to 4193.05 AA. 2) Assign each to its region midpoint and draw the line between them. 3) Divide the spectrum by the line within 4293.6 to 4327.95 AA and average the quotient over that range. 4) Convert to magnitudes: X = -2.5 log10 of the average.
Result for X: 0.143 mag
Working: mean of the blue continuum 8.09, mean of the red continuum 8.75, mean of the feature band 7.53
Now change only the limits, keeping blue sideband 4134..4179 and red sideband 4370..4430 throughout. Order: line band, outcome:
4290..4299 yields 0.17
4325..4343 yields 0.02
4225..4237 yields 0.03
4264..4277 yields 0.04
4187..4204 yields 0.02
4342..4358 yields 0.03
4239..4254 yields -0.02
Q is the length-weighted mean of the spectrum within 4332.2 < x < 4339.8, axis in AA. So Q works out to 8.46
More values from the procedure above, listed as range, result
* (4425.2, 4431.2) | 9.48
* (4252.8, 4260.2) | 7.8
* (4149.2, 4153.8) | 8.11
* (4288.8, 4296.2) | 7.4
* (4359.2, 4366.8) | 9.44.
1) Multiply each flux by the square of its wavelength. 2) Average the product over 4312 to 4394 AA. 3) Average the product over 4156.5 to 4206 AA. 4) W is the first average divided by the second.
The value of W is 1.18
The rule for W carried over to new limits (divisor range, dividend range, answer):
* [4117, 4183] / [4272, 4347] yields 1.05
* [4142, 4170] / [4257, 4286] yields 1.06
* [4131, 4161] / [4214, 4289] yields 1.07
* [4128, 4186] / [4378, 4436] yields 1.25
